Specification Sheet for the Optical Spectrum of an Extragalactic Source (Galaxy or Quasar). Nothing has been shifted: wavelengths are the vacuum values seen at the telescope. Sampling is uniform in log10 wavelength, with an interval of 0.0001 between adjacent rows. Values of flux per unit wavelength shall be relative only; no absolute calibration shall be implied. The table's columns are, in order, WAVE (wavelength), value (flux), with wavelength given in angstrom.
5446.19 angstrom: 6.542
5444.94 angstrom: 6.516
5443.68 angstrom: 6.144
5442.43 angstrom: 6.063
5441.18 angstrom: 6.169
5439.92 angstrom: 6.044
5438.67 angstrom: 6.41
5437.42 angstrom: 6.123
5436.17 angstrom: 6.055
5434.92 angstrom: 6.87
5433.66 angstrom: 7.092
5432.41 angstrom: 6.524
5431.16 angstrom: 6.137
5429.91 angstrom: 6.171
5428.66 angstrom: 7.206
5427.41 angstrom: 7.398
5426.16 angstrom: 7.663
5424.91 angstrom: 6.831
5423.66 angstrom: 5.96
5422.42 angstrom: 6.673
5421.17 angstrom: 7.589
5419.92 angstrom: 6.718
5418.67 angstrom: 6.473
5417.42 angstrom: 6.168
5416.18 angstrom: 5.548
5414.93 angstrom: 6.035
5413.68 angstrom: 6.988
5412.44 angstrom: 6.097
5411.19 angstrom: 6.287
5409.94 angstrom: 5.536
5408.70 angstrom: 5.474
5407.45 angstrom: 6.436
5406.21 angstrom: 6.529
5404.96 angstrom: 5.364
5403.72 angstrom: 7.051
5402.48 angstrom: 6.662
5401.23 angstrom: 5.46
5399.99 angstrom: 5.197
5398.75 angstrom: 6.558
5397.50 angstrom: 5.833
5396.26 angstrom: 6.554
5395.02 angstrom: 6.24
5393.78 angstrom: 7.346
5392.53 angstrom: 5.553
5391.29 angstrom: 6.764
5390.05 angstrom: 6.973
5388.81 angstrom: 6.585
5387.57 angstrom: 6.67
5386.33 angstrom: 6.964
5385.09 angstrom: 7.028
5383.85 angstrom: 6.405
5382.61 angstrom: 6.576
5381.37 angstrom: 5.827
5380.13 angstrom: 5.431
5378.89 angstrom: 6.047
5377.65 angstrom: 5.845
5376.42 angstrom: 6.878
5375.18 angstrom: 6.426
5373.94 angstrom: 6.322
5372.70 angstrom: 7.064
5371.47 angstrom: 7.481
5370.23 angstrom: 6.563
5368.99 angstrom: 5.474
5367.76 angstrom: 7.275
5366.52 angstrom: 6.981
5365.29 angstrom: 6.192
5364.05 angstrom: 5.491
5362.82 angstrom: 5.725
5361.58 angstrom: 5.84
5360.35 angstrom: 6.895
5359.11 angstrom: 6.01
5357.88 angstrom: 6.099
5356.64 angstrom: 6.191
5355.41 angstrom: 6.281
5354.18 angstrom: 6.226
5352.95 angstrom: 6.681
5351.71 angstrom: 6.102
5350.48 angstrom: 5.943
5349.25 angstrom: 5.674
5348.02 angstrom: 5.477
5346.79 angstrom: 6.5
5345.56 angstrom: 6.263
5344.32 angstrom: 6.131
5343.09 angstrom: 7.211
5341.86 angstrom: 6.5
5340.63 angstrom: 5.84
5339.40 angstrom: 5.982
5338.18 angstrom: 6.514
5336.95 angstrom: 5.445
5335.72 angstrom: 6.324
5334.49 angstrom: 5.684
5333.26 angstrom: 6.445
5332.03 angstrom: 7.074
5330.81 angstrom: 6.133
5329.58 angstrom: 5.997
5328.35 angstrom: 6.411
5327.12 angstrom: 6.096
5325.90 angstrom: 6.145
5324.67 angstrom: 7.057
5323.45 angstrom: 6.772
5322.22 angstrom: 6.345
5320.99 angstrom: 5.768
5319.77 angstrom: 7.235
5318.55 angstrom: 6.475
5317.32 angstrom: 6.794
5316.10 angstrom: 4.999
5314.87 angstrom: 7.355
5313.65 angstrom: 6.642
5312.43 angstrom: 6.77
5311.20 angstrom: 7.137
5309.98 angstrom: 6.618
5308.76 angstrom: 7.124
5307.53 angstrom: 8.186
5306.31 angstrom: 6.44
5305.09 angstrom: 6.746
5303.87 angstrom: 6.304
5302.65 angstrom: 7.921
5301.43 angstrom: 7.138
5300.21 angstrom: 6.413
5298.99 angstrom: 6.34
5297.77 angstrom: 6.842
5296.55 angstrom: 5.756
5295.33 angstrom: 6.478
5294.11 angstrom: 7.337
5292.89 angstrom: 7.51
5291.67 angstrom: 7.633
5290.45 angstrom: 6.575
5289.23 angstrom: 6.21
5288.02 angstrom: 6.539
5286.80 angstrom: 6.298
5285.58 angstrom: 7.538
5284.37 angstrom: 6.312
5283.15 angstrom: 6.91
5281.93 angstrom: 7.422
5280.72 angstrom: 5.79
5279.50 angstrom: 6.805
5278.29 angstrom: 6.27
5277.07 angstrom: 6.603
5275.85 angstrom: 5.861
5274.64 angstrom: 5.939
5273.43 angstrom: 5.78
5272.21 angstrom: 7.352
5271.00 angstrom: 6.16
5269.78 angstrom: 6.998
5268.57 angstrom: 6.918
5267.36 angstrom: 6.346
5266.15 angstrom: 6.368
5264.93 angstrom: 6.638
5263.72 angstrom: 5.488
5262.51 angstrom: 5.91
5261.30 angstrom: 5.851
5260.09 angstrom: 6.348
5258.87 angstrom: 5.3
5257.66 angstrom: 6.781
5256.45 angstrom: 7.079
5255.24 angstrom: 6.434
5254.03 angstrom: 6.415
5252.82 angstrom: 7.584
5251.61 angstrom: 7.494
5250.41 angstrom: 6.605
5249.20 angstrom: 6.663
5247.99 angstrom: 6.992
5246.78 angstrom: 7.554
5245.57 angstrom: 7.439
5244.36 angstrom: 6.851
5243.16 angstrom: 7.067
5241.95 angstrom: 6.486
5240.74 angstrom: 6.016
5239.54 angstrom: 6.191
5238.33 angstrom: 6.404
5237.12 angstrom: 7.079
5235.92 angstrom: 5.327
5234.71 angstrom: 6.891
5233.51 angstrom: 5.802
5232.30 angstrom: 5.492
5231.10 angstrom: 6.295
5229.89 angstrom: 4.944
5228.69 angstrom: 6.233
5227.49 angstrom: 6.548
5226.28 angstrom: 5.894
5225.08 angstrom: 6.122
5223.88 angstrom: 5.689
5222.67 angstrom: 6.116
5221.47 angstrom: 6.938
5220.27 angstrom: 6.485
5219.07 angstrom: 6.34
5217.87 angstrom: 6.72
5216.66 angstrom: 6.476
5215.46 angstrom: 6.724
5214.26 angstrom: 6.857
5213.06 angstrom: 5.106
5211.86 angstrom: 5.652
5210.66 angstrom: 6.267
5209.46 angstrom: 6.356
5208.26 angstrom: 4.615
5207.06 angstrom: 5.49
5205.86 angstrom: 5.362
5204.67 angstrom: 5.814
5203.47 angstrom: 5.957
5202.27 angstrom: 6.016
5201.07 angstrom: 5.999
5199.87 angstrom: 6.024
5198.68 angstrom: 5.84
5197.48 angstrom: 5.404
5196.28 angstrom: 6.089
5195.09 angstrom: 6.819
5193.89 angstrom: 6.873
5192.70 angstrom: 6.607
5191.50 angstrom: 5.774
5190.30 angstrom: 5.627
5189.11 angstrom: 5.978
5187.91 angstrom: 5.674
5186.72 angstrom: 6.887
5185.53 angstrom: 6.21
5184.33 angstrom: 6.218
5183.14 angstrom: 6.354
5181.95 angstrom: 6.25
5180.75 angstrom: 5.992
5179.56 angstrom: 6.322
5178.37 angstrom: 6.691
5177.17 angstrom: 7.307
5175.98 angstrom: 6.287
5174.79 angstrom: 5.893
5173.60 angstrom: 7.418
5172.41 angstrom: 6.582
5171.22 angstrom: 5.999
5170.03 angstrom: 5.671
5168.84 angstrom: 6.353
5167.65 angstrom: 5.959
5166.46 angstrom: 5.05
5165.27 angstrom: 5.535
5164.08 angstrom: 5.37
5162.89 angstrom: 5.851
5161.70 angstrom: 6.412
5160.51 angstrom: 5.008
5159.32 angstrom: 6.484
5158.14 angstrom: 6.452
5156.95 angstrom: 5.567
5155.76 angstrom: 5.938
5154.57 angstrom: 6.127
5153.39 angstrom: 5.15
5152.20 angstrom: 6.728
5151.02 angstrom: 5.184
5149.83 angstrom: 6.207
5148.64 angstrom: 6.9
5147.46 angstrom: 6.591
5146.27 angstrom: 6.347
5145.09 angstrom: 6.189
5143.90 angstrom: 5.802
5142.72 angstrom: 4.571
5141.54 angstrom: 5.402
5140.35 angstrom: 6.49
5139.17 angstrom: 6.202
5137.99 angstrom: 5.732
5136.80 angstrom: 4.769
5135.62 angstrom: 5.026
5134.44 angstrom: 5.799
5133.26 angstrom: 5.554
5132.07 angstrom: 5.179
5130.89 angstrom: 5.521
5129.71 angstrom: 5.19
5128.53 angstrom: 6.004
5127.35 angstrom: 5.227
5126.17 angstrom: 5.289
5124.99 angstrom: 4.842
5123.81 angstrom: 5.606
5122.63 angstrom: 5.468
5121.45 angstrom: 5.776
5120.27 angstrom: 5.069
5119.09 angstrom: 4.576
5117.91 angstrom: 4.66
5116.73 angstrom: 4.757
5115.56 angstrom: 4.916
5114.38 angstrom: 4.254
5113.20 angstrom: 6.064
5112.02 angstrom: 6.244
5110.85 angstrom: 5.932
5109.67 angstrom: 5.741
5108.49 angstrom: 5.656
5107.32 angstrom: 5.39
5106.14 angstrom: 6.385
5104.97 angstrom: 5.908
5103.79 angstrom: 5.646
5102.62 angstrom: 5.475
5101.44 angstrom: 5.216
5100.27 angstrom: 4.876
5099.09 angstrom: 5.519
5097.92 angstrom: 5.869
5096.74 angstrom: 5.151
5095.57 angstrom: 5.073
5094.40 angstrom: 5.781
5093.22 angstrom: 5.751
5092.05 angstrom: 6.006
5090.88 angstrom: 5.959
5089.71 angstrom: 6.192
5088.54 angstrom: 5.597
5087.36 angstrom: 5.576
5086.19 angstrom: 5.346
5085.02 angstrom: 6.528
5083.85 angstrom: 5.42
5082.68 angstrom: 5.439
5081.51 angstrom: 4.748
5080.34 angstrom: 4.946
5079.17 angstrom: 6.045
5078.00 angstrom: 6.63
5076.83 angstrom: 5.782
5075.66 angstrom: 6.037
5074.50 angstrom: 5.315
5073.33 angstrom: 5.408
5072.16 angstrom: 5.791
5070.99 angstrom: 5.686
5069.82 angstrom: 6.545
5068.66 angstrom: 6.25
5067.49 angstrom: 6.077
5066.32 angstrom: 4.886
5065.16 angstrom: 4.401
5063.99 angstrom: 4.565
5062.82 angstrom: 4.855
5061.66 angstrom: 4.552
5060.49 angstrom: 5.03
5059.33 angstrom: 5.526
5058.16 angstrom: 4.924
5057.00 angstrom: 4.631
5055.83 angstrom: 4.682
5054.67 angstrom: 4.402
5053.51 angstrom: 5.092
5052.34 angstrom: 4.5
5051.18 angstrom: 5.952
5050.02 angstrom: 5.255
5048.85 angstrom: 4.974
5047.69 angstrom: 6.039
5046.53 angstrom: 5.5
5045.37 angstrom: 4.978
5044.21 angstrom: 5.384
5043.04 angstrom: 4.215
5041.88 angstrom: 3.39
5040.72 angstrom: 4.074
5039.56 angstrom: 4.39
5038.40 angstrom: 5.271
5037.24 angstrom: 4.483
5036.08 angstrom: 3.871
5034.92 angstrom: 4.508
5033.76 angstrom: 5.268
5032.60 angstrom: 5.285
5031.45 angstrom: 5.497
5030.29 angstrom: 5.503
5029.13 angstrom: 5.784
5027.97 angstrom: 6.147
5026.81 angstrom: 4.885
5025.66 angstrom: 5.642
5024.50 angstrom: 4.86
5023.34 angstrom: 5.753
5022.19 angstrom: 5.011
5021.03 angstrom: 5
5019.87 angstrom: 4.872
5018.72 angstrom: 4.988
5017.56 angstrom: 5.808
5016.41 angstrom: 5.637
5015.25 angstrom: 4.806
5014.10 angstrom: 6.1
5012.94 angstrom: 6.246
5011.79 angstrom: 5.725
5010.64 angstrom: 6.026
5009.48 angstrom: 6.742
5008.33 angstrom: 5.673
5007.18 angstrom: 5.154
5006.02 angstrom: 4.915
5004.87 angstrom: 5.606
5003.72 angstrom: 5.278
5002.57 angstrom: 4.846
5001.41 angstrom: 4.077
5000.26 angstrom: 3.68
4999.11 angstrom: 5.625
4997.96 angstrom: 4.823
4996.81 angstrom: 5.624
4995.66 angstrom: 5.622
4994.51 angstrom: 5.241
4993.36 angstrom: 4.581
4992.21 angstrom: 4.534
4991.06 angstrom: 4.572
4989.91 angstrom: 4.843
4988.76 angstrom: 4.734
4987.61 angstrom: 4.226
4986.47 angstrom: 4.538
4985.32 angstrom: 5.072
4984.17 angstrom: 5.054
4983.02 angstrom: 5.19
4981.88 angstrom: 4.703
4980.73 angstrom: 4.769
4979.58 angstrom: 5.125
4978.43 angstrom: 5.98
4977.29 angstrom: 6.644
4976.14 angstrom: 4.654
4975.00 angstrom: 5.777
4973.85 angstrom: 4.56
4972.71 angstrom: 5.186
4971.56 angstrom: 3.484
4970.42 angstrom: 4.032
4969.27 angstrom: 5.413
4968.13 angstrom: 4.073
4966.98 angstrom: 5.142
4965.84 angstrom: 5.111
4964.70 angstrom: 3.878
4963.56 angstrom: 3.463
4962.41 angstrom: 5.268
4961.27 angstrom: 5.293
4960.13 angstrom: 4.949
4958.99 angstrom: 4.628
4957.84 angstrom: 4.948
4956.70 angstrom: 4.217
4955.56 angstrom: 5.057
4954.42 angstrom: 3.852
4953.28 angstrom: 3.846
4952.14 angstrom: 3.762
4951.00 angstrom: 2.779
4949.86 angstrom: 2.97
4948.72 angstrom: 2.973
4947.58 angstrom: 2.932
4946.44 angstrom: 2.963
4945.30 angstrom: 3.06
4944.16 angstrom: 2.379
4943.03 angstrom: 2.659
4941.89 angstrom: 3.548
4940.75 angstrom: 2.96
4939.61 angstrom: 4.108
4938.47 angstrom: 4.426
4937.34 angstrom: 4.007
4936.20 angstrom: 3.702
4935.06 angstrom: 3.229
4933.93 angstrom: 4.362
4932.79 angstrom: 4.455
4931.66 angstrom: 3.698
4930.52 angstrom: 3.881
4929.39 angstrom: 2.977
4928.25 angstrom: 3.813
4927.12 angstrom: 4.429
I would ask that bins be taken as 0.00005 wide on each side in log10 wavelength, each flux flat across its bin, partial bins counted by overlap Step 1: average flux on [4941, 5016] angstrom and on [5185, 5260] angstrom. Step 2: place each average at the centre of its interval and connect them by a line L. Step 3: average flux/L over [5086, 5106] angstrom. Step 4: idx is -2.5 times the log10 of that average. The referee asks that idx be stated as -0.033 mag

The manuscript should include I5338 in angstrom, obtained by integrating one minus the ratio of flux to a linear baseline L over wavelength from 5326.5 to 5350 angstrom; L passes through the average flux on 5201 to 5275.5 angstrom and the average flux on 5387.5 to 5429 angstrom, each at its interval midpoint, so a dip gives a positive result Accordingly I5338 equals 0.7 angstrom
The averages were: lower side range 6.31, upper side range 6.42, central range 6.19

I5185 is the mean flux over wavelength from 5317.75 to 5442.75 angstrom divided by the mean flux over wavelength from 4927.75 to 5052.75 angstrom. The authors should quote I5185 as 1.35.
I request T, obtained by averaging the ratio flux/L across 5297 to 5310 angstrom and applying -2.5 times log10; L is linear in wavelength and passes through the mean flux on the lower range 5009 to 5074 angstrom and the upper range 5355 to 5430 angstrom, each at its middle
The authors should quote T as -0.14 mag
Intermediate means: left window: 5.21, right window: 6.39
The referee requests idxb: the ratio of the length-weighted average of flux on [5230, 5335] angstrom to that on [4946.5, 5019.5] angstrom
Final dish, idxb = 1.4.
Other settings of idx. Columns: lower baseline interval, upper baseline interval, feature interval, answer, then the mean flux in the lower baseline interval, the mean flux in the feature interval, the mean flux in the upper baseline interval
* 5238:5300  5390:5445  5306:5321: -0.04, 6.6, 6.78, 6.38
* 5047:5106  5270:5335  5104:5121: 0.04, 5.45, 5.4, 6.62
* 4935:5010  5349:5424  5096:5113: -0.11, 4.51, 5.65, 6.32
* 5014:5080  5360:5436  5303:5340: -0.06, 5.2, 6.51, 6.42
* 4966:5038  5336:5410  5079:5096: -0.05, 5.12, 5.62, 6.28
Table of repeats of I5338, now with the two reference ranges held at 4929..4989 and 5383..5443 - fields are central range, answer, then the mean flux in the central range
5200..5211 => -0.7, 5.76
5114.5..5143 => -1.4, 5.31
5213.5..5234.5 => -2.7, 6.22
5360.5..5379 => -0.5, 6.4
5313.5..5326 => -1.1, 6.52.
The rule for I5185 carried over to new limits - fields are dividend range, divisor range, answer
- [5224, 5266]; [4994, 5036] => 1.20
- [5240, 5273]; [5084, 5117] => 1.18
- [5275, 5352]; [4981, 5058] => 1.28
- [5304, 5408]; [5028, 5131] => 1.20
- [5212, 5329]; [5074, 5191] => 1.13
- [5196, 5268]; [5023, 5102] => 1.18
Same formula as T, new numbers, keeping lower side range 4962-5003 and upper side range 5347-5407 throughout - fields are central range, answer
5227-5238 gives -0.06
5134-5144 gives -0.02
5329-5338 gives 0.00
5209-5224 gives -0.11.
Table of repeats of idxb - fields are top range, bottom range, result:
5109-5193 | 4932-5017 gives 1.26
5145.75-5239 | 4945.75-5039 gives 1.25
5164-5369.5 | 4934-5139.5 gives 1.26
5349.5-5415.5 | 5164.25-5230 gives 1.03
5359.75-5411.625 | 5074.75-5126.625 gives 1.15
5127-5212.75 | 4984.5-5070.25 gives 1.16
